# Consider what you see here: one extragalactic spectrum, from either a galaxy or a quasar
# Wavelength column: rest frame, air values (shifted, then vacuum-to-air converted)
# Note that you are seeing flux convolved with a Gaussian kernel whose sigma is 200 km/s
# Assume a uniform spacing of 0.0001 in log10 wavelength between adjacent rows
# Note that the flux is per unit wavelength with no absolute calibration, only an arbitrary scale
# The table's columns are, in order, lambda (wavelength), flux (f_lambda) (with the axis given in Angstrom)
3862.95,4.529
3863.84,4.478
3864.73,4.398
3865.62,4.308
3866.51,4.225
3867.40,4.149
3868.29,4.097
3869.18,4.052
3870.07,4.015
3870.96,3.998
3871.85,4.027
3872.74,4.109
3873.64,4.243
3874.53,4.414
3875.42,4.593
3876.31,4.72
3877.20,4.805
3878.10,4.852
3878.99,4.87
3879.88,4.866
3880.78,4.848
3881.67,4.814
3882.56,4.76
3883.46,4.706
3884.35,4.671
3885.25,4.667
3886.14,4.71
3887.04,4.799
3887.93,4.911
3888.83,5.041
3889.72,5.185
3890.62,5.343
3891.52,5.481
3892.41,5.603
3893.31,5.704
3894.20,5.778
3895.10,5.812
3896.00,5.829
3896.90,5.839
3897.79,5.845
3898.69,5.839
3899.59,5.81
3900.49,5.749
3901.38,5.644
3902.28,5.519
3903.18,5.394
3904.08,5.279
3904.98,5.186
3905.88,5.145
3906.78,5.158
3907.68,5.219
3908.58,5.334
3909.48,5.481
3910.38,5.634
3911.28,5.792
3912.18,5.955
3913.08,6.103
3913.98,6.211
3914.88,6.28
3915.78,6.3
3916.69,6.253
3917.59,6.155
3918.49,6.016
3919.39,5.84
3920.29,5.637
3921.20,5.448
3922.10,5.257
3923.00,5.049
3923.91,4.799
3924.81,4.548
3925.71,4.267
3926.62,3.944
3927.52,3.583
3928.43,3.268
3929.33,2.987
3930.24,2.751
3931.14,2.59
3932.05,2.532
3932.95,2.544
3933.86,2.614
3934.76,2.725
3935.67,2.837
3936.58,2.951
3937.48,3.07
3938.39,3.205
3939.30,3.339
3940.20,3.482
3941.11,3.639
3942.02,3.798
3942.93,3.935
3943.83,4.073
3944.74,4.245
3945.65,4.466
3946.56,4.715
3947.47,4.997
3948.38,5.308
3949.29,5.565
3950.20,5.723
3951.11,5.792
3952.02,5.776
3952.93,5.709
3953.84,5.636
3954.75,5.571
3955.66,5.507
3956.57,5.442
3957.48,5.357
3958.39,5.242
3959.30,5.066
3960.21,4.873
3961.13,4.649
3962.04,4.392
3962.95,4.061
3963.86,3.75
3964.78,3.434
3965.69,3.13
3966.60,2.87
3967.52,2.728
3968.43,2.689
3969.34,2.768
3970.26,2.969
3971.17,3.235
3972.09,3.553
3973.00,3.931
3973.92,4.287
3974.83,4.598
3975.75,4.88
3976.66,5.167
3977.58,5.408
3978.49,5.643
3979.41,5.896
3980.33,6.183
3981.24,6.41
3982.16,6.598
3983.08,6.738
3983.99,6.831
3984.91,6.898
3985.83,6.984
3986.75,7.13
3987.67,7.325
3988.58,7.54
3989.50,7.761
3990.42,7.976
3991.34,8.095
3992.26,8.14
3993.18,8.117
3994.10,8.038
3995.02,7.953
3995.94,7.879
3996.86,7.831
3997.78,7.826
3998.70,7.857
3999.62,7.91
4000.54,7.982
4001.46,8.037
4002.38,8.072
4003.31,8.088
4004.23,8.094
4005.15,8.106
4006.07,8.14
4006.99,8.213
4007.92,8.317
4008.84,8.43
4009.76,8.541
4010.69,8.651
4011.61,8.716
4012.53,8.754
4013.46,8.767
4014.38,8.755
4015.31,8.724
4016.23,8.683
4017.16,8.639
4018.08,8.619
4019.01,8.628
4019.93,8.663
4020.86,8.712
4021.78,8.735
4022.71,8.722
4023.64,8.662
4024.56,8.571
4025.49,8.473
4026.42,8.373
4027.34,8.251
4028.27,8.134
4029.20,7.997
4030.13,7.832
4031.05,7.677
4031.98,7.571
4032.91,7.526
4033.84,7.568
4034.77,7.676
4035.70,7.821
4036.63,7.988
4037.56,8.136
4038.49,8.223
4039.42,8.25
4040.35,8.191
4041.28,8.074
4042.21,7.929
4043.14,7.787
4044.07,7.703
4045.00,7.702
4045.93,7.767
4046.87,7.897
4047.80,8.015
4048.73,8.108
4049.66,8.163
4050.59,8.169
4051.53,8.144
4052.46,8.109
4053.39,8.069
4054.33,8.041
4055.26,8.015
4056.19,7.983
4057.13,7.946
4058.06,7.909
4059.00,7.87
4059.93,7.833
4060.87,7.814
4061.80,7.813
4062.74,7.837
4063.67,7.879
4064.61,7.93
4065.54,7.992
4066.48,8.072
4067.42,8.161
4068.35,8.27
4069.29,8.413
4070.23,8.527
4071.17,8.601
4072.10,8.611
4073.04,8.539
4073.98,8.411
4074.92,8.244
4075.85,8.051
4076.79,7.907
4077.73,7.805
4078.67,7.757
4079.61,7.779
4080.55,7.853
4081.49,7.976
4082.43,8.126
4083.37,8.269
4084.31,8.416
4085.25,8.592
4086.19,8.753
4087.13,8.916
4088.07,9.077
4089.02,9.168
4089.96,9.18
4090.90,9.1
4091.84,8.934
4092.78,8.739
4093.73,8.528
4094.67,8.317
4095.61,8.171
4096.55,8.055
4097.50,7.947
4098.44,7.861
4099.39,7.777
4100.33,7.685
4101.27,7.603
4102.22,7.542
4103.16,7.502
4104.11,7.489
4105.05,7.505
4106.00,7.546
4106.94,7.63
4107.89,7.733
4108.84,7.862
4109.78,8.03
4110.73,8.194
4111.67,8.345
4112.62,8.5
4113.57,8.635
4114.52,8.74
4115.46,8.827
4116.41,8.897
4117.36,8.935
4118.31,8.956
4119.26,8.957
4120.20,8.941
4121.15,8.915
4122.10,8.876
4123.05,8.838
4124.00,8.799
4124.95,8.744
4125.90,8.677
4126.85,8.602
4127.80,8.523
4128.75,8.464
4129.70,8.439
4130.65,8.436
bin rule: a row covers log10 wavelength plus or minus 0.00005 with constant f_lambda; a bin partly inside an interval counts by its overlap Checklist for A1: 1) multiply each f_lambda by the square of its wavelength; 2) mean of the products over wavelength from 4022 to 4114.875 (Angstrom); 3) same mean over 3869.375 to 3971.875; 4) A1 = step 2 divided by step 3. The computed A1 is 1.87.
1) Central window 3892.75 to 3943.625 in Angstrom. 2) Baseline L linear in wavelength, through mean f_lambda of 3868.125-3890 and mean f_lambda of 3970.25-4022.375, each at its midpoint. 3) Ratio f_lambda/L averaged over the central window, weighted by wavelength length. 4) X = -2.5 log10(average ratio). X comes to 0.14 mag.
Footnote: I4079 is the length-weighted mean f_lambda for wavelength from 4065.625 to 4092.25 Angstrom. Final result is 8.4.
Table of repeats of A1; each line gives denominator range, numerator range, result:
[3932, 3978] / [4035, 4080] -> 2.03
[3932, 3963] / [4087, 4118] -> 2.03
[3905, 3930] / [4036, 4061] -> 1.64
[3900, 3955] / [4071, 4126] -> 1.93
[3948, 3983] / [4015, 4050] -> 1.78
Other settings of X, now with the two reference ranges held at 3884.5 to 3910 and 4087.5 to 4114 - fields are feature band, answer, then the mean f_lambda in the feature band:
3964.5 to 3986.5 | 0.332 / 4.78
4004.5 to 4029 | -0.211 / 8.53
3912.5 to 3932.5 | 0.186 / 4.82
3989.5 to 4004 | -0.182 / 7.98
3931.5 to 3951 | 0.490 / 3.83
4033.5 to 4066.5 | -0.068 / 7.96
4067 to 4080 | -0.058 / 8.22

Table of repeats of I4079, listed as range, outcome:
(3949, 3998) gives 5.61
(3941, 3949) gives 4.41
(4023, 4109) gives 8.09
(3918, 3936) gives 3.97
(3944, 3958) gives 5.29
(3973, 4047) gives 7.72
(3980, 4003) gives 7.54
